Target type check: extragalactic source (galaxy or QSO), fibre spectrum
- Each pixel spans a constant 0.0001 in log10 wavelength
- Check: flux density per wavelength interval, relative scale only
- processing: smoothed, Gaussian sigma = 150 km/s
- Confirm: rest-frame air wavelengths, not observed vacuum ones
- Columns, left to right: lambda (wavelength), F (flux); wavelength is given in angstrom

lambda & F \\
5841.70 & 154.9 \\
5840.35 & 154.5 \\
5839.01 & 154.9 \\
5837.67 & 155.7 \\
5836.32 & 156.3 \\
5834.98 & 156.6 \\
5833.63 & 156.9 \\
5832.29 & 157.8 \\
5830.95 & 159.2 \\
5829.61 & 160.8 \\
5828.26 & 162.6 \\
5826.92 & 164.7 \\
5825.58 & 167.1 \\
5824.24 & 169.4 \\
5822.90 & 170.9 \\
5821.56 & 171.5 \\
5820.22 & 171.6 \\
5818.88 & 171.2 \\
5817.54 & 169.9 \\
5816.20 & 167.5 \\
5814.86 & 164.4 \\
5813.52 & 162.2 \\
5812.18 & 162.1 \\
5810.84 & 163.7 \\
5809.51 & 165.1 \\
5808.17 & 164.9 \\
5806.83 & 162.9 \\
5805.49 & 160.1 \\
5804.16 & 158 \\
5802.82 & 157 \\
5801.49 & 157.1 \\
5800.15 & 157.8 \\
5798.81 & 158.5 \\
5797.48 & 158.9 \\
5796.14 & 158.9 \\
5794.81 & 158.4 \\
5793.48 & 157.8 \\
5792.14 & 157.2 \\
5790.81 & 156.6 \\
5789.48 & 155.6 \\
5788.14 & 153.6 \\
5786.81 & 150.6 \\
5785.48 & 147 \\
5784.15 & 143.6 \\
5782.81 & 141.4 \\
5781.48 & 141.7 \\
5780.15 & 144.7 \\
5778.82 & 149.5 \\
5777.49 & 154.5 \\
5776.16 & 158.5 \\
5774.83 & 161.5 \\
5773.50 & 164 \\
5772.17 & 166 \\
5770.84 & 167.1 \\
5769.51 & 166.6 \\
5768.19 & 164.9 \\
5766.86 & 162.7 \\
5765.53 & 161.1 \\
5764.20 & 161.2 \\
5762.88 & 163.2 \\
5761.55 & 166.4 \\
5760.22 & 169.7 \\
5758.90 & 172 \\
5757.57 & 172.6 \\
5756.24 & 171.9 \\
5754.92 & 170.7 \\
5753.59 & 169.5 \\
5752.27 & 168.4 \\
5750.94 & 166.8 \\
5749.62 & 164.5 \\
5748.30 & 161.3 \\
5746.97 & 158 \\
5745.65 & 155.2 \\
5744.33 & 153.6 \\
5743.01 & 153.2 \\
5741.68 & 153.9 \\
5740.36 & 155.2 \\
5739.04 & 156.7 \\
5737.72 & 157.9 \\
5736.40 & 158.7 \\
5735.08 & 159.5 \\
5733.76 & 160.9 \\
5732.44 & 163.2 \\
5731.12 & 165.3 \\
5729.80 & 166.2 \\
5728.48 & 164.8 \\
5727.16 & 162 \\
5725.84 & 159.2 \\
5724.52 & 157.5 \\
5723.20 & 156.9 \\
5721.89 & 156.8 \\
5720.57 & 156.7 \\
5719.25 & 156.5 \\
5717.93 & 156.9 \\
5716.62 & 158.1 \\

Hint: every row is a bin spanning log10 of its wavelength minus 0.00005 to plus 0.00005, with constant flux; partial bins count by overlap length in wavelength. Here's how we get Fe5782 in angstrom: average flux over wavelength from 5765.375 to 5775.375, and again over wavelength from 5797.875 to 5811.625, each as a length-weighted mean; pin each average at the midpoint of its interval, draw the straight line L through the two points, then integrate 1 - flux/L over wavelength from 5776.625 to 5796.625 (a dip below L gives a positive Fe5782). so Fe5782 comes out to 1.4 angstrom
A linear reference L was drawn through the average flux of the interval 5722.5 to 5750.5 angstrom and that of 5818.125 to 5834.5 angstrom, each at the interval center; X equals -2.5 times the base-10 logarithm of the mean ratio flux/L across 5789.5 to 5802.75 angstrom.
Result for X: 0.04 mag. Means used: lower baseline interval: 159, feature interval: 158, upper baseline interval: 165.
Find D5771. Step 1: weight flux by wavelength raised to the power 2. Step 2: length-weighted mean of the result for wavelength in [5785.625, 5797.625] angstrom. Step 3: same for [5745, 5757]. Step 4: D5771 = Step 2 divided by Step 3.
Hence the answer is 1.0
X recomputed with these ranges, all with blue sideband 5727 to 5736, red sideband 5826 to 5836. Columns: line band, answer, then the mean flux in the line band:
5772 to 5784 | 0.06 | 153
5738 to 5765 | 0.00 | 163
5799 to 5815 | 0.00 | 161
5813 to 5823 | -0.05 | 169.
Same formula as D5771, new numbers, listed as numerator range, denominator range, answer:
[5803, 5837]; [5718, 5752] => 1.06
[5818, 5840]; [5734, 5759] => 1.04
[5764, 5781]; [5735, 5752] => 1.02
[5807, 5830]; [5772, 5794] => 1.10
